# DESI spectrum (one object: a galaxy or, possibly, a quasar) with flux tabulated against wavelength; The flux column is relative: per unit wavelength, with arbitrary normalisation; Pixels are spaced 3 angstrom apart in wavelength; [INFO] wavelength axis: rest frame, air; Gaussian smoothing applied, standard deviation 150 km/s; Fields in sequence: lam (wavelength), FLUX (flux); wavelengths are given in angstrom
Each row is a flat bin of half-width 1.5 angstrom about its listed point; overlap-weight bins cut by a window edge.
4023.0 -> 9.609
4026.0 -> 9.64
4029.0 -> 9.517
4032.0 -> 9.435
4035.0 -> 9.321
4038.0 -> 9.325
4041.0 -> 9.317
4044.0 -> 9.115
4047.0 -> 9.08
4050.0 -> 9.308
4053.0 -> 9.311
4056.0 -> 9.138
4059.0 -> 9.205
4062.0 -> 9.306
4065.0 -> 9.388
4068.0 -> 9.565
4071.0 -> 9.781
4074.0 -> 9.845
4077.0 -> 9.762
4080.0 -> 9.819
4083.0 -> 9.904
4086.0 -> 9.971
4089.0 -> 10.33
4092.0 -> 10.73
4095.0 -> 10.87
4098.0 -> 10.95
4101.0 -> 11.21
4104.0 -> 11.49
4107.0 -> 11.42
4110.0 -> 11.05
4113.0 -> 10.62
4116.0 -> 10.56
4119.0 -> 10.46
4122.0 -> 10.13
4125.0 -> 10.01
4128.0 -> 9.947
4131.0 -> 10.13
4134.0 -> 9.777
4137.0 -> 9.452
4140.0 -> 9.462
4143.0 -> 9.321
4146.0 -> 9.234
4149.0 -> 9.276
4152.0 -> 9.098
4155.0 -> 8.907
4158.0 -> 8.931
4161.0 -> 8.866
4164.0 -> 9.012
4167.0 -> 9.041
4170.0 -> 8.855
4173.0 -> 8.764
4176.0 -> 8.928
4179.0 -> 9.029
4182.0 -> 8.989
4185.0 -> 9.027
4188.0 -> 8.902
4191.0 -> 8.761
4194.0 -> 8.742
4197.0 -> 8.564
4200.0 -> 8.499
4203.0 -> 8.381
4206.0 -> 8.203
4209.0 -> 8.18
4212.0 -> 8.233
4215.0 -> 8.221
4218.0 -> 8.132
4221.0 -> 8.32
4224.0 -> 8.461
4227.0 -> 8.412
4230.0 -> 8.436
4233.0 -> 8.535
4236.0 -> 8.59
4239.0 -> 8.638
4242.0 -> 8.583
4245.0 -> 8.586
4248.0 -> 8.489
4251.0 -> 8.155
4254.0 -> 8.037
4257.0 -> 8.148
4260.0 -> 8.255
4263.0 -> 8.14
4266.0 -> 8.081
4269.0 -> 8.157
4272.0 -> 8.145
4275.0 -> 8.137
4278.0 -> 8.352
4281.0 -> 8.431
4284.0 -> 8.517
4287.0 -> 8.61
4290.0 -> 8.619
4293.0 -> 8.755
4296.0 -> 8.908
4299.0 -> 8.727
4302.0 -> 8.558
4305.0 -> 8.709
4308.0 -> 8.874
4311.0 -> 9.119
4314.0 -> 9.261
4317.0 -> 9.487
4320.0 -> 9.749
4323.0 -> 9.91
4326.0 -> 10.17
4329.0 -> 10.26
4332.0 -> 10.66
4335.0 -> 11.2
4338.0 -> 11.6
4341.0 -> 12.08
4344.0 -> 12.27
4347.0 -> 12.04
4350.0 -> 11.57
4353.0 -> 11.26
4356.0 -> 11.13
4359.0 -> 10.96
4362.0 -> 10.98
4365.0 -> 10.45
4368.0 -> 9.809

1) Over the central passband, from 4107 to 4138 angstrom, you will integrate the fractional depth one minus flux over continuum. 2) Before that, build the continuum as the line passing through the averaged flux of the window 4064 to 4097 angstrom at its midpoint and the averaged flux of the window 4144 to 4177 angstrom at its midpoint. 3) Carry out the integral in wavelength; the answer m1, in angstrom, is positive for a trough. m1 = -2.6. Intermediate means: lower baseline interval 10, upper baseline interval 9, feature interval 10.3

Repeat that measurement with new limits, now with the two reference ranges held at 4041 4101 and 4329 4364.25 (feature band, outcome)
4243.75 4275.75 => 7.8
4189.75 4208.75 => 3.6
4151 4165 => 1.8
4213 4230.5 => 3.8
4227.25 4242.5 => 3.1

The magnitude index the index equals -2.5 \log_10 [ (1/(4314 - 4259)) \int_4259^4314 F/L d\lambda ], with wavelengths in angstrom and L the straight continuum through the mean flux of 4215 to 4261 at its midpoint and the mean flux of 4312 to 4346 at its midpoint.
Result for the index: 0.12 mag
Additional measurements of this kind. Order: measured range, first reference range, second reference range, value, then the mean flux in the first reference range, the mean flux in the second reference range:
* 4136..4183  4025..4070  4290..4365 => 0.07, 9.33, 10.2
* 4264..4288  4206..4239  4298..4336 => 0.09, 8.36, 9.58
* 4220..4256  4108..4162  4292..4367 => 0.19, 9.76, 10.3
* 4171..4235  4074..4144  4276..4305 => 0.11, 10.3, 8.61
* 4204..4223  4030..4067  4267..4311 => 0.07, 9.28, 8.55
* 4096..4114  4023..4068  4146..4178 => -0.21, 9.33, 8.98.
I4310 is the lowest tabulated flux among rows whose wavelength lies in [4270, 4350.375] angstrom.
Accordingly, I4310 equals 8.137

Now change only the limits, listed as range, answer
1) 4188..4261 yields 8.037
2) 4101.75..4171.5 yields 8.855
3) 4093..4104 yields 10.87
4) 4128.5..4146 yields 9.234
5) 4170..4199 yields 8.564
